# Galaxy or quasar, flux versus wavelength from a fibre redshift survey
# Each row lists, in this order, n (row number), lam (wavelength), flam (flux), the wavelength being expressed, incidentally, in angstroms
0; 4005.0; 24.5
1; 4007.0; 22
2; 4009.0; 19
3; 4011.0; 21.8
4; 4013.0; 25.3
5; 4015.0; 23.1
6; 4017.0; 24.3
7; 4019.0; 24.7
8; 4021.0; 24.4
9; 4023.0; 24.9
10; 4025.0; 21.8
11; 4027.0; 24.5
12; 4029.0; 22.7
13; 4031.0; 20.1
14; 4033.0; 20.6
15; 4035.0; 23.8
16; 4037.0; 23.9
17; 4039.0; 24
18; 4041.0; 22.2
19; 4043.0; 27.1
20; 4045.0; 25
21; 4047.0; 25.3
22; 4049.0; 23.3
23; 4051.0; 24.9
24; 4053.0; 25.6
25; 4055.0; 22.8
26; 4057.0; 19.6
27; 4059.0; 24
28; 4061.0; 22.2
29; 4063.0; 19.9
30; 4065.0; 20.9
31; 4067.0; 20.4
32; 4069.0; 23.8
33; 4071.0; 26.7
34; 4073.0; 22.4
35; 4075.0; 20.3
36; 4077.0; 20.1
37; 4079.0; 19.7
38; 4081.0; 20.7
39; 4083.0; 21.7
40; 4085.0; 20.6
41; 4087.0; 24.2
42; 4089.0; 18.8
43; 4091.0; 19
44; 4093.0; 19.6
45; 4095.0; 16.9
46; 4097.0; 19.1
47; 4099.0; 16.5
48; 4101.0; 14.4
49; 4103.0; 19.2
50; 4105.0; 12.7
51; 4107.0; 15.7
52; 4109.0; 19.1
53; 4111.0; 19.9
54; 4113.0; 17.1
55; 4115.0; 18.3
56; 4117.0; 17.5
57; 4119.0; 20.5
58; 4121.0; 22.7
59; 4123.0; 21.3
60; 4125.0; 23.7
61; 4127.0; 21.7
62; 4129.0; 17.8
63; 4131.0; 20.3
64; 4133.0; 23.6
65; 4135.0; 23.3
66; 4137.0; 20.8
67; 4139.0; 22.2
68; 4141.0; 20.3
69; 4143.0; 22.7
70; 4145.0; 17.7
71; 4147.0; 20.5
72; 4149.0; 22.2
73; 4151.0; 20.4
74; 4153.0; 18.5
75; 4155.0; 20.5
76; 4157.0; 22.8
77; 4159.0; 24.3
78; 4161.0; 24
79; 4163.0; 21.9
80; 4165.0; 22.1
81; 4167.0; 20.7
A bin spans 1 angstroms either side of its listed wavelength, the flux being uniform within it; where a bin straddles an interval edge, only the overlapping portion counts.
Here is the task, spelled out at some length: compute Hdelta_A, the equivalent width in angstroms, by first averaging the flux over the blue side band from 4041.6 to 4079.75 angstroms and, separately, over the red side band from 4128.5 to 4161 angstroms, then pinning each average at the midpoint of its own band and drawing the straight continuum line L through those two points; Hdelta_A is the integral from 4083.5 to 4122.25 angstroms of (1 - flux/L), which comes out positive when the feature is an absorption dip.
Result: 6.1 angstroms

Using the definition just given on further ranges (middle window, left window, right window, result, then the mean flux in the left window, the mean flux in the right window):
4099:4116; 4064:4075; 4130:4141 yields 4.0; 22.6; 21.9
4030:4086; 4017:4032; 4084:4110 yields -4.4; 23.4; 18.1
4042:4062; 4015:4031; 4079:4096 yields -1.7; 23.6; 20.2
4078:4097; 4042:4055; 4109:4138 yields 2.2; 25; 20.6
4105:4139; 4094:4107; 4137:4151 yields -2.5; 16.4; 20.9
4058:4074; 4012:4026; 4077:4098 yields -0.9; 24.1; 20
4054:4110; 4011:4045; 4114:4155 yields 5.5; 23.6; 20.8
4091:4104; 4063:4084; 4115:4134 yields 2.2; 21.6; 20.9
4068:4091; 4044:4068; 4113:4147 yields 0.6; 22.8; 20.8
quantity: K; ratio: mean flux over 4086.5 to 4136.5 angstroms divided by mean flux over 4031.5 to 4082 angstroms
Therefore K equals 0.85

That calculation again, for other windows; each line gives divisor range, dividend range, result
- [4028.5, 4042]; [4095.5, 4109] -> 0.73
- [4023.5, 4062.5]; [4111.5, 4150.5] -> 0.89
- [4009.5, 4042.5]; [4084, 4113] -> 0.78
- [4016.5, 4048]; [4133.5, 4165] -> 0.91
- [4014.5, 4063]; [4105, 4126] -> 0.82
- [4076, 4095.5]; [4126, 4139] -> 1.05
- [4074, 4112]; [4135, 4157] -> 1.10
